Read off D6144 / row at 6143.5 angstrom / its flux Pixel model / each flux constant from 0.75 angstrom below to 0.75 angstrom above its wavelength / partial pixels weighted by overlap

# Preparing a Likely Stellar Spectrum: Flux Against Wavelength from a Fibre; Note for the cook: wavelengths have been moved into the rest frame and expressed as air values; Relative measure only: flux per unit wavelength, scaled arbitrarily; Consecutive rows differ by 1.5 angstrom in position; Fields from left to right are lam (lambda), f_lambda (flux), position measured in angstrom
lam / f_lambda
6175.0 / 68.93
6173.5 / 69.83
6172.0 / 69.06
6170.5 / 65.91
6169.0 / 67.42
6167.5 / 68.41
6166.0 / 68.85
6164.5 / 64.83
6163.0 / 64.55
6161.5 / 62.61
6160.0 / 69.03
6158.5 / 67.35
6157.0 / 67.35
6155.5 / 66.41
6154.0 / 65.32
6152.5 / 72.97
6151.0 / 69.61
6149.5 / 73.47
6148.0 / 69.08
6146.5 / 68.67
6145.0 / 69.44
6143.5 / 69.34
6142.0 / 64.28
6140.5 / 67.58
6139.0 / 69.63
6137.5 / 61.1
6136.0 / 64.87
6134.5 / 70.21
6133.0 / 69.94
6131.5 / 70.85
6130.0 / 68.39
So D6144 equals 69.34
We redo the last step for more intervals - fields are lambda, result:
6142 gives 64.28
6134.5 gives 70.21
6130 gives 68.39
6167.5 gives 68.41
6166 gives 68.85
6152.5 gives 72.97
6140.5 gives 67.58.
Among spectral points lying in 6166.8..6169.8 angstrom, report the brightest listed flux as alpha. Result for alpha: 68.41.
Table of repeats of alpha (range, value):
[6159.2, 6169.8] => 69.03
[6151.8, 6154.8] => 72.97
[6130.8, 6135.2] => 70.85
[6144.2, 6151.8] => 73.47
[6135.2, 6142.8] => 69.63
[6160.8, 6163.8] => 64.55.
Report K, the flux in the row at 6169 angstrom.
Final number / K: 67.42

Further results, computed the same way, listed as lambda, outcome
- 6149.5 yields 73.47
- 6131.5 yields 70.85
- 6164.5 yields 64.83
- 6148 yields 69.08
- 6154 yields 65.32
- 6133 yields 69.94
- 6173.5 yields 69.83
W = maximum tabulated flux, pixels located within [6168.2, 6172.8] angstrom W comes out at 69.06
